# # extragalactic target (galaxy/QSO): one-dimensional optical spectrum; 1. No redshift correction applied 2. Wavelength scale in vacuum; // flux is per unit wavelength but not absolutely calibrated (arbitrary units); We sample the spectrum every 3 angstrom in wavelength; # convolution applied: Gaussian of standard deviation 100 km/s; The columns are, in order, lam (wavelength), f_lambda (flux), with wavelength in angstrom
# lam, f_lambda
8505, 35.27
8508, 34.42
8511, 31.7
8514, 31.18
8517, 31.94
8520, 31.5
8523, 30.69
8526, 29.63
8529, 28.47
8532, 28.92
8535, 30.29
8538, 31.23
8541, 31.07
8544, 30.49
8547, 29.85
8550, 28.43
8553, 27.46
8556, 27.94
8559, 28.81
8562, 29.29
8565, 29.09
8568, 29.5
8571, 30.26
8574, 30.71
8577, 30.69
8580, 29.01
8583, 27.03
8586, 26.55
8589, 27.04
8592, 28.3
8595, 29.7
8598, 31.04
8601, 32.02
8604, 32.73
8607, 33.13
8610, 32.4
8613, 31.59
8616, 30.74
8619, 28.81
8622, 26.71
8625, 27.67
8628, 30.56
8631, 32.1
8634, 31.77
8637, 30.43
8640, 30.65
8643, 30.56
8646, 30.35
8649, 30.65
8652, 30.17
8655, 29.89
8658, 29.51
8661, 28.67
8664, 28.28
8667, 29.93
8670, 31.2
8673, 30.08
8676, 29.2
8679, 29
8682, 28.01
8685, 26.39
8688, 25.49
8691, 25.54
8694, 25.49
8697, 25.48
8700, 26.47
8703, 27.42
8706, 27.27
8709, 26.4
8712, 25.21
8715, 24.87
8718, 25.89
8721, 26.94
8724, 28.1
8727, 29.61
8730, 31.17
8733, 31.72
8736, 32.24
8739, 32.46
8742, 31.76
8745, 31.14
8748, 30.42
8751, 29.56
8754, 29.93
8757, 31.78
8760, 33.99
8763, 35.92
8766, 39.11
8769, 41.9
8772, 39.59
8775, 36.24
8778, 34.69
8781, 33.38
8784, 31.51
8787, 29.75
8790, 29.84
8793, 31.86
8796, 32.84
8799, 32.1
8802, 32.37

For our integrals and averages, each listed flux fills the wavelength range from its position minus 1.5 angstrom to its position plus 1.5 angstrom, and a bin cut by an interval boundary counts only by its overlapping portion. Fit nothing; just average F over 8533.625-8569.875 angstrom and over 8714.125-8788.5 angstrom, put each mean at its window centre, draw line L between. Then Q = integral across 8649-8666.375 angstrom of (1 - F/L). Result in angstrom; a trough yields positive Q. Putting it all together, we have 0.82 angstrom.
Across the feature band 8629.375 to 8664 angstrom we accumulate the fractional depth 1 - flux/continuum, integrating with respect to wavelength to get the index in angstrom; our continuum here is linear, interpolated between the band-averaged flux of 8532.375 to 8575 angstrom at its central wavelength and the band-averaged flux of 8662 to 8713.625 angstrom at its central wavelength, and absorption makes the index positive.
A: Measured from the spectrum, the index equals -2.7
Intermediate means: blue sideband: 29.6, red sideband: 27.5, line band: 30.3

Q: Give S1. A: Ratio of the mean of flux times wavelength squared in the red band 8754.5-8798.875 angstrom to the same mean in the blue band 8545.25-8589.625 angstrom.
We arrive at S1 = 1.25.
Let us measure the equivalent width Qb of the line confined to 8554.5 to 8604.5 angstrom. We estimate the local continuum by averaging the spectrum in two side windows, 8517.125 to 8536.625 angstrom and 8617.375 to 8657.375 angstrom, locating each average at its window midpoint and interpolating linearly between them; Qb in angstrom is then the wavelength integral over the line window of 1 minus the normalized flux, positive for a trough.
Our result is 1.19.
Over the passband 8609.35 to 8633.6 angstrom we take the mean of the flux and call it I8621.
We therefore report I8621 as 30.1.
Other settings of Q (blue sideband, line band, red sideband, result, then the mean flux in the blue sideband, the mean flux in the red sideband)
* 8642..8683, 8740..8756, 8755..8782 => 1.97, 29.7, 36.2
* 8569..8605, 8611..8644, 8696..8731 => -1.65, 29.5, 27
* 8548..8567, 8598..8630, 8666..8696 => -2.70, 28.6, 28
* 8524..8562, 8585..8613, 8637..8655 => -0.47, 29.4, 30.4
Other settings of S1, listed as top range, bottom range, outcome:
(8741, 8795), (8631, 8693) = 1.17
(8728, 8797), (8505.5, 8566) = 1.16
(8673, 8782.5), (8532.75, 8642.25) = 1.05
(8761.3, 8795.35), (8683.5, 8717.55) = 1.36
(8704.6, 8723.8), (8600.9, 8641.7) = 0.87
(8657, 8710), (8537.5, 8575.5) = 0.97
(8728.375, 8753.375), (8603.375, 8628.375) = 1.06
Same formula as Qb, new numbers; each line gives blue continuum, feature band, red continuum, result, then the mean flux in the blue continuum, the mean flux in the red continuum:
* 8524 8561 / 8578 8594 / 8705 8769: 1.0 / 29.4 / 30.6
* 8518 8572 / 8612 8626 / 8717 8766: 0.5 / 29.6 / 31.1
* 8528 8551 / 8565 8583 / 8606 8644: 0.3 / 29.9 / 30.5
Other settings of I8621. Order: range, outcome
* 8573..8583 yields 29.6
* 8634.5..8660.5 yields 30.3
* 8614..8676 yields 29.9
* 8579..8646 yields 30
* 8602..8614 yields 32.5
